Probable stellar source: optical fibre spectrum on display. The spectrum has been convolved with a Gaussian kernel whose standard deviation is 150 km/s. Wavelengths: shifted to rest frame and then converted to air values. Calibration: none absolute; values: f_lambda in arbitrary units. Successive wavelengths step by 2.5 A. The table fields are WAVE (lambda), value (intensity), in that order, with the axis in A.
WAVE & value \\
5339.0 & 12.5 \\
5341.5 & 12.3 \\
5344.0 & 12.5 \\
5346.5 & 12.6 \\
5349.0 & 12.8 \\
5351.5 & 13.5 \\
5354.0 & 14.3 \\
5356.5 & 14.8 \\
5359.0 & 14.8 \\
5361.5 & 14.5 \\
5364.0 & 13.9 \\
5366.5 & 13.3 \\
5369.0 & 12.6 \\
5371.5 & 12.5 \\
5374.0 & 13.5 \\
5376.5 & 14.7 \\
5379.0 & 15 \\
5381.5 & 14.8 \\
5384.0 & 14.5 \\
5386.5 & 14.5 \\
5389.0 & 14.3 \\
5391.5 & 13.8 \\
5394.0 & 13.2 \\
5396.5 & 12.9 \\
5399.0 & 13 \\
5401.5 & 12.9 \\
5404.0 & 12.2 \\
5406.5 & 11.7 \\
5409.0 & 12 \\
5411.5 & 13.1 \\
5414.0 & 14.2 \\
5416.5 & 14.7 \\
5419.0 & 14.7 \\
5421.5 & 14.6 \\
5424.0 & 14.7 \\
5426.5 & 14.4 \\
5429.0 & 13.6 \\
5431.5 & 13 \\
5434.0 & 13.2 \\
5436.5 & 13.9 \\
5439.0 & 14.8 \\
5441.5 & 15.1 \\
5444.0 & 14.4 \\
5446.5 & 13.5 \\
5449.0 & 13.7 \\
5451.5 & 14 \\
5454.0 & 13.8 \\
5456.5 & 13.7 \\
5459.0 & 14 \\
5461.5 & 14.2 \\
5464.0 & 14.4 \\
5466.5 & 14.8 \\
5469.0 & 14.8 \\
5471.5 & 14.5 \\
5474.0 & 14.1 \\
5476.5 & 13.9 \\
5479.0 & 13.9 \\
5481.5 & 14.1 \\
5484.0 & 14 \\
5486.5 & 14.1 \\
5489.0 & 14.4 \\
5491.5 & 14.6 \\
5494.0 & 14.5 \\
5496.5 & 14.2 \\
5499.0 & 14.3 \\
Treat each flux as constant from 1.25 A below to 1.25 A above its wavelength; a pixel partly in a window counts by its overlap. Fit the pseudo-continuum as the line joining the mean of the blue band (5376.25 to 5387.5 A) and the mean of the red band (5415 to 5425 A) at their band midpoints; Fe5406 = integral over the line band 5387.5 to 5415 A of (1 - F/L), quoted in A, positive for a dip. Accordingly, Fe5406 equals 3.1 A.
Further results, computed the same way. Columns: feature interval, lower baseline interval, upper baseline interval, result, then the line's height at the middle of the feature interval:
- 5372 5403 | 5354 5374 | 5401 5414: -1.81 A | 13.1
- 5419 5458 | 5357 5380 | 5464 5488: 0.21 A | 14.1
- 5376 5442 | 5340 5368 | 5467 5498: 0.25 A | 13.9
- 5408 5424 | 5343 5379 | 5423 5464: -0.10 A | 13.9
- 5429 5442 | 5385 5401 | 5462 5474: 0.22 A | 14.1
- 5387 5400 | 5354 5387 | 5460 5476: 0.62 A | 14.2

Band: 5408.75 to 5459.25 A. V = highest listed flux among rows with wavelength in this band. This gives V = 15.1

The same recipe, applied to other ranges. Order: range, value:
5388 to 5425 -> 14.7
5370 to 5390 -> 15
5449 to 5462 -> 14.2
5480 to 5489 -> 14.4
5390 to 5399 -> 13.8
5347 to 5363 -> 14.8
